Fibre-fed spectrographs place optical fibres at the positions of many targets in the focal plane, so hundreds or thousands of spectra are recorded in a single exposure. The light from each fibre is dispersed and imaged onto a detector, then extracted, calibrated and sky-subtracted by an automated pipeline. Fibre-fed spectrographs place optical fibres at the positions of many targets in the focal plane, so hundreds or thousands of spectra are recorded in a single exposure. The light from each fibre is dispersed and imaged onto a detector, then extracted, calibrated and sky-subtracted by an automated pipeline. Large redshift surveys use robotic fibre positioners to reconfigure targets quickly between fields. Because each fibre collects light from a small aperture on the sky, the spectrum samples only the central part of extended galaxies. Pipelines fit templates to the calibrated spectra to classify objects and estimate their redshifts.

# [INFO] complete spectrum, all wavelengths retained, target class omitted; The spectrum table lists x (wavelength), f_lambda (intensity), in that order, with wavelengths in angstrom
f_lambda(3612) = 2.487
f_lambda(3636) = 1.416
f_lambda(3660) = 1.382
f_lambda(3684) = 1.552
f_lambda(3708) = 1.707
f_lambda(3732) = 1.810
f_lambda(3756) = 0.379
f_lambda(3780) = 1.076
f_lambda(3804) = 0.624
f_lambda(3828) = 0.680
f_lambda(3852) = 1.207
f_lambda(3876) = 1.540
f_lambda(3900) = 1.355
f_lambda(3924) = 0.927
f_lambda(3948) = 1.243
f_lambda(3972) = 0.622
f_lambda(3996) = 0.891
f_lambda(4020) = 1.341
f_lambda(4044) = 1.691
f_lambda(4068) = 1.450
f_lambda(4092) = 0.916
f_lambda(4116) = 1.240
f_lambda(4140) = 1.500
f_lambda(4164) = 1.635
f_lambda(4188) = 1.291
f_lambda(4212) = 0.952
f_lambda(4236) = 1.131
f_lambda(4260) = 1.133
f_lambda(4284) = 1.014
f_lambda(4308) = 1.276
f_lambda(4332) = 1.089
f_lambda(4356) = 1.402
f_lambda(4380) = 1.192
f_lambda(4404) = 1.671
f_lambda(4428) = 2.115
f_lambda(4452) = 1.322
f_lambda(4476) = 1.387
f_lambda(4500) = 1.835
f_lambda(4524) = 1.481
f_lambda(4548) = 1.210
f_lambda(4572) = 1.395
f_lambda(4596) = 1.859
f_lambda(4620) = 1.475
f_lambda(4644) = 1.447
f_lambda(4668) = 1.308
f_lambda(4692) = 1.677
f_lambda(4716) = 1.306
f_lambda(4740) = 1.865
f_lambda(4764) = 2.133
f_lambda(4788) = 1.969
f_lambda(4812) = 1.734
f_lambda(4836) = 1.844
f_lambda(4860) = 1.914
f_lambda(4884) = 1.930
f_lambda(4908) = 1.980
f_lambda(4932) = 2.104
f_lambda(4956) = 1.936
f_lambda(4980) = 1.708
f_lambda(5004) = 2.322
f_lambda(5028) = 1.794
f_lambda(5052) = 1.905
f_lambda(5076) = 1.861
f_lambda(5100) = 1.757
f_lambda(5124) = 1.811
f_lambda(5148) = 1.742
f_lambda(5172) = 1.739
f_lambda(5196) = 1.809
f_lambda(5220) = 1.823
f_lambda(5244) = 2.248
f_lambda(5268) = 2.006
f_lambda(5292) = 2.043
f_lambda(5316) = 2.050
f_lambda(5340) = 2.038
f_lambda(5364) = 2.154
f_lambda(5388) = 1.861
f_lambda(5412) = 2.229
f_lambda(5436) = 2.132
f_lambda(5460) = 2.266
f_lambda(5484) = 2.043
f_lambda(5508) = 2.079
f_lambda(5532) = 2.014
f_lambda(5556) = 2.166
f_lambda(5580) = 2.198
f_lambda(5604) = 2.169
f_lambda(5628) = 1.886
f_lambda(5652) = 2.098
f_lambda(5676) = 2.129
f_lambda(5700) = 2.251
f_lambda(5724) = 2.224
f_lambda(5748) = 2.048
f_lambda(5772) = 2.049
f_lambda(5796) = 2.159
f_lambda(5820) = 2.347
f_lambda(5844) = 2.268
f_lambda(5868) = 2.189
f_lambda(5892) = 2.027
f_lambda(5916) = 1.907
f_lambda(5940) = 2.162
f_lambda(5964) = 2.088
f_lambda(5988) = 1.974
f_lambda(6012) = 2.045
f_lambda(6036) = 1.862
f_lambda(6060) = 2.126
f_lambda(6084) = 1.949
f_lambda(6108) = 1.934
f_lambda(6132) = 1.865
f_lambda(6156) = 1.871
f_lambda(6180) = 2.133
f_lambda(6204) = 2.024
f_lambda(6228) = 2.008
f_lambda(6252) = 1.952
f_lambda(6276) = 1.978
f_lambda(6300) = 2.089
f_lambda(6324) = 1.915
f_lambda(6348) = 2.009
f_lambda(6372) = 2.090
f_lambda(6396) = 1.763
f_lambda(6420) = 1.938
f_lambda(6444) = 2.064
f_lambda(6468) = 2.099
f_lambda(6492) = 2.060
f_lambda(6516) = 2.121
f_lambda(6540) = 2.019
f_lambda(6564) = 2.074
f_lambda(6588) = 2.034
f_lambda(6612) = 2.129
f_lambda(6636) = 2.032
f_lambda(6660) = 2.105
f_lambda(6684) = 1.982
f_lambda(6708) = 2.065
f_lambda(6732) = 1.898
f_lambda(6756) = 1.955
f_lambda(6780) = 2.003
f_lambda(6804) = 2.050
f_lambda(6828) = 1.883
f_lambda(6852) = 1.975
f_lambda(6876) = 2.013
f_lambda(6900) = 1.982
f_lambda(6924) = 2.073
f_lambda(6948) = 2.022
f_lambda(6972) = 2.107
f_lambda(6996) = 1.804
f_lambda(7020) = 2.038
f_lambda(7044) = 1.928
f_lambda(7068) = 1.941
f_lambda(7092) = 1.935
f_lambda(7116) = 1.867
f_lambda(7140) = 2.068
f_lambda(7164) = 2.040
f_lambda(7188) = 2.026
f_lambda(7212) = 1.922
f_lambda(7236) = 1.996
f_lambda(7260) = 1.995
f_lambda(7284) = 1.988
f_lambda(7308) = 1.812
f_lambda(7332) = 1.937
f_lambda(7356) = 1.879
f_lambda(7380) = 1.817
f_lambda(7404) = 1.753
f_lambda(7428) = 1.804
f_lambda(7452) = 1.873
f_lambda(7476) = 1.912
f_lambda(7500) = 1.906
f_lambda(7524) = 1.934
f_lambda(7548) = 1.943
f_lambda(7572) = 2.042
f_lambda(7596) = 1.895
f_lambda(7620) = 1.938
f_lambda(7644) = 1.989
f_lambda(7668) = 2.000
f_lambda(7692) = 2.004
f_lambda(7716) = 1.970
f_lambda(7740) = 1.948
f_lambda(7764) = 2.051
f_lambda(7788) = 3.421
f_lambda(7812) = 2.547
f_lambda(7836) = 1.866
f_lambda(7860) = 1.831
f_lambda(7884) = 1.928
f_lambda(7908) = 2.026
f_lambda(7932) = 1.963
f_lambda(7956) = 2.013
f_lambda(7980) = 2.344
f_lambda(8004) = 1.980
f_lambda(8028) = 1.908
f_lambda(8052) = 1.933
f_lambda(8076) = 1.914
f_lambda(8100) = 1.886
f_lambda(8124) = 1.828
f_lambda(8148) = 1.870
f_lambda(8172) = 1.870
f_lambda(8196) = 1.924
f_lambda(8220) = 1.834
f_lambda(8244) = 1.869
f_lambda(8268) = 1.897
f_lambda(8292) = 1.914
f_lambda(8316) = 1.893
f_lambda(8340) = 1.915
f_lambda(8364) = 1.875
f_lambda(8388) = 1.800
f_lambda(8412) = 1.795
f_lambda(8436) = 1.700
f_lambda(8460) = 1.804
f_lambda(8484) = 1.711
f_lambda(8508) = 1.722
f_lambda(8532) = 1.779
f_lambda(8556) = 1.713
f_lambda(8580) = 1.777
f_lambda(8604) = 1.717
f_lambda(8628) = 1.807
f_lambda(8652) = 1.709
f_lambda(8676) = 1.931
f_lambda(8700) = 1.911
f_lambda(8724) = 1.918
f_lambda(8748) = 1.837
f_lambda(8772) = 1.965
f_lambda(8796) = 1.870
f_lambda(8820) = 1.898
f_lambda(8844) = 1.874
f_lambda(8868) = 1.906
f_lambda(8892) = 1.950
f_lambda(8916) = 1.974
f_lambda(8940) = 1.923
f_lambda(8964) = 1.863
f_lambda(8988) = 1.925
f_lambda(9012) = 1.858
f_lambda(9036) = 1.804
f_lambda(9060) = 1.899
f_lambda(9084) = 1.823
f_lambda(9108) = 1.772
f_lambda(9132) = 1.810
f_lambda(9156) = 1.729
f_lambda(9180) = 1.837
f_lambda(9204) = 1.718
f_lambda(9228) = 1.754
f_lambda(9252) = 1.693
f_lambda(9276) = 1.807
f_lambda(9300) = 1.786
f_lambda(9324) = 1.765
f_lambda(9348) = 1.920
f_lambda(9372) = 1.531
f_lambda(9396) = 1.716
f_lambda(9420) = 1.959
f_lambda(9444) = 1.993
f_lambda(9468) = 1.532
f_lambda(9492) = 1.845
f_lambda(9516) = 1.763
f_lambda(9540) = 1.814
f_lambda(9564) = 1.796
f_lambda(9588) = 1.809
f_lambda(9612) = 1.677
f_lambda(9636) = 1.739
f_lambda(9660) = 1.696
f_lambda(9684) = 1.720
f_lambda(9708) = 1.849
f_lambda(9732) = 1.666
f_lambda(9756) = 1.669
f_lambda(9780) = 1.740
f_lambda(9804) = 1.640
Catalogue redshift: 0.19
